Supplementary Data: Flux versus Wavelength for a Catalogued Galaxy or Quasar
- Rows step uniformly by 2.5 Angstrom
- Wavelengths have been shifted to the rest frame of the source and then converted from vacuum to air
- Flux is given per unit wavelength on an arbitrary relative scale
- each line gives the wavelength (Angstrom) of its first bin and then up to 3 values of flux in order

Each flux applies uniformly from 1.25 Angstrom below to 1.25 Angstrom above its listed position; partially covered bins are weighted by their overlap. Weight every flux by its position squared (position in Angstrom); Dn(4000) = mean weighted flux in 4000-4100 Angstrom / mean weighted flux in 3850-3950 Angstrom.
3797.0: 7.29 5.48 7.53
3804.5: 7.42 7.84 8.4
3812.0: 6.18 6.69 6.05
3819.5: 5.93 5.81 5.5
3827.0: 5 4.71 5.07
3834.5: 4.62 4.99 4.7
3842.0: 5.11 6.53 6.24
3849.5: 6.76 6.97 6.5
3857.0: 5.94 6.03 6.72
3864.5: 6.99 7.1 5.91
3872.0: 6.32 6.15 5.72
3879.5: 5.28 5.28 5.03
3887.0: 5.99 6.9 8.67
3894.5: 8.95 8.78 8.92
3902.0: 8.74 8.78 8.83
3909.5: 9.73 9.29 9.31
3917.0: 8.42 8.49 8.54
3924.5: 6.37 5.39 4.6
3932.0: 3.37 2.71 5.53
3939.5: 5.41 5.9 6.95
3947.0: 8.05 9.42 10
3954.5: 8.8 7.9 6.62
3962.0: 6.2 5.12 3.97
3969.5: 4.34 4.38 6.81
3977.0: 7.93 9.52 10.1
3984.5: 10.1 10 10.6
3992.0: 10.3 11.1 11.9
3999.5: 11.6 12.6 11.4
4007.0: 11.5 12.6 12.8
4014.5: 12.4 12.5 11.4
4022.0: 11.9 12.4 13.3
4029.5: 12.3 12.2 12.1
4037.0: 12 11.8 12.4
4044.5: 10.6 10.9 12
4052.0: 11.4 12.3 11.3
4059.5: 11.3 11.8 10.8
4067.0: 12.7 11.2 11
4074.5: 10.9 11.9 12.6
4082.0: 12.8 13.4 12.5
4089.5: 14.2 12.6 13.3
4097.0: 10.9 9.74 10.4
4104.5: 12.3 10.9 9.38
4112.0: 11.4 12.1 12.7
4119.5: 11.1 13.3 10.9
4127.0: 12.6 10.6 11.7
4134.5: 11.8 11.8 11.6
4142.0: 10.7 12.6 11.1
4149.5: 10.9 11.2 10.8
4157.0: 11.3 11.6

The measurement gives 1.87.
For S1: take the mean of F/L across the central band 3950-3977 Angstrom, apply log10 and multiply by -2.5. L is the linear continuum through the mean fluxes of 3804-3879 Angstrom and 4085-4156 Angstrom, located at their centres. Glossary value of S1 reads 0.28 mag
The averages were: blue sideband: 6.11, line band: 6.57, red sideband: 11.6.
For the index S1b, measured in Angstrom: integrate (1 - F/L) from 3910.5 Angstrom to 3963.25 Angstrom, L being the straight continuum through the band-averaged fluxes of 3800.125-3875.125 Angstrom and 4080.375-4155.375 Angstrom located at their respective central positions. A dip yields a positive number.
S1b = 7.2 Angstrom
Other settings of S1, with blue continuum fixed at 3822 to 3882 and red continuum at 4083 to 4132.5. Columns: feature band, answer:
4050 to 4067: -0.091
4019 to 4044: -0.209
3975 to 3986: -0.048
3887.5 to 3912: -0.234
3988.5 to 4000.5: -0.207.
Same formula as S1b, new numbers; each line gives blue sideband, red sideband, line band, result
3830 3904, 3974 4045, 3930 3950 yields 7.30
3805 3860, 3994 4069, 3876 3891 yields 3.54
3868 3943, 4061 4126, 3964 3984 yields 4.65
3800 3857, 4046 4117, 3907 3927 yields -0.87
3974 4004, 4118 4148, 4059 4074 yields -0.54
